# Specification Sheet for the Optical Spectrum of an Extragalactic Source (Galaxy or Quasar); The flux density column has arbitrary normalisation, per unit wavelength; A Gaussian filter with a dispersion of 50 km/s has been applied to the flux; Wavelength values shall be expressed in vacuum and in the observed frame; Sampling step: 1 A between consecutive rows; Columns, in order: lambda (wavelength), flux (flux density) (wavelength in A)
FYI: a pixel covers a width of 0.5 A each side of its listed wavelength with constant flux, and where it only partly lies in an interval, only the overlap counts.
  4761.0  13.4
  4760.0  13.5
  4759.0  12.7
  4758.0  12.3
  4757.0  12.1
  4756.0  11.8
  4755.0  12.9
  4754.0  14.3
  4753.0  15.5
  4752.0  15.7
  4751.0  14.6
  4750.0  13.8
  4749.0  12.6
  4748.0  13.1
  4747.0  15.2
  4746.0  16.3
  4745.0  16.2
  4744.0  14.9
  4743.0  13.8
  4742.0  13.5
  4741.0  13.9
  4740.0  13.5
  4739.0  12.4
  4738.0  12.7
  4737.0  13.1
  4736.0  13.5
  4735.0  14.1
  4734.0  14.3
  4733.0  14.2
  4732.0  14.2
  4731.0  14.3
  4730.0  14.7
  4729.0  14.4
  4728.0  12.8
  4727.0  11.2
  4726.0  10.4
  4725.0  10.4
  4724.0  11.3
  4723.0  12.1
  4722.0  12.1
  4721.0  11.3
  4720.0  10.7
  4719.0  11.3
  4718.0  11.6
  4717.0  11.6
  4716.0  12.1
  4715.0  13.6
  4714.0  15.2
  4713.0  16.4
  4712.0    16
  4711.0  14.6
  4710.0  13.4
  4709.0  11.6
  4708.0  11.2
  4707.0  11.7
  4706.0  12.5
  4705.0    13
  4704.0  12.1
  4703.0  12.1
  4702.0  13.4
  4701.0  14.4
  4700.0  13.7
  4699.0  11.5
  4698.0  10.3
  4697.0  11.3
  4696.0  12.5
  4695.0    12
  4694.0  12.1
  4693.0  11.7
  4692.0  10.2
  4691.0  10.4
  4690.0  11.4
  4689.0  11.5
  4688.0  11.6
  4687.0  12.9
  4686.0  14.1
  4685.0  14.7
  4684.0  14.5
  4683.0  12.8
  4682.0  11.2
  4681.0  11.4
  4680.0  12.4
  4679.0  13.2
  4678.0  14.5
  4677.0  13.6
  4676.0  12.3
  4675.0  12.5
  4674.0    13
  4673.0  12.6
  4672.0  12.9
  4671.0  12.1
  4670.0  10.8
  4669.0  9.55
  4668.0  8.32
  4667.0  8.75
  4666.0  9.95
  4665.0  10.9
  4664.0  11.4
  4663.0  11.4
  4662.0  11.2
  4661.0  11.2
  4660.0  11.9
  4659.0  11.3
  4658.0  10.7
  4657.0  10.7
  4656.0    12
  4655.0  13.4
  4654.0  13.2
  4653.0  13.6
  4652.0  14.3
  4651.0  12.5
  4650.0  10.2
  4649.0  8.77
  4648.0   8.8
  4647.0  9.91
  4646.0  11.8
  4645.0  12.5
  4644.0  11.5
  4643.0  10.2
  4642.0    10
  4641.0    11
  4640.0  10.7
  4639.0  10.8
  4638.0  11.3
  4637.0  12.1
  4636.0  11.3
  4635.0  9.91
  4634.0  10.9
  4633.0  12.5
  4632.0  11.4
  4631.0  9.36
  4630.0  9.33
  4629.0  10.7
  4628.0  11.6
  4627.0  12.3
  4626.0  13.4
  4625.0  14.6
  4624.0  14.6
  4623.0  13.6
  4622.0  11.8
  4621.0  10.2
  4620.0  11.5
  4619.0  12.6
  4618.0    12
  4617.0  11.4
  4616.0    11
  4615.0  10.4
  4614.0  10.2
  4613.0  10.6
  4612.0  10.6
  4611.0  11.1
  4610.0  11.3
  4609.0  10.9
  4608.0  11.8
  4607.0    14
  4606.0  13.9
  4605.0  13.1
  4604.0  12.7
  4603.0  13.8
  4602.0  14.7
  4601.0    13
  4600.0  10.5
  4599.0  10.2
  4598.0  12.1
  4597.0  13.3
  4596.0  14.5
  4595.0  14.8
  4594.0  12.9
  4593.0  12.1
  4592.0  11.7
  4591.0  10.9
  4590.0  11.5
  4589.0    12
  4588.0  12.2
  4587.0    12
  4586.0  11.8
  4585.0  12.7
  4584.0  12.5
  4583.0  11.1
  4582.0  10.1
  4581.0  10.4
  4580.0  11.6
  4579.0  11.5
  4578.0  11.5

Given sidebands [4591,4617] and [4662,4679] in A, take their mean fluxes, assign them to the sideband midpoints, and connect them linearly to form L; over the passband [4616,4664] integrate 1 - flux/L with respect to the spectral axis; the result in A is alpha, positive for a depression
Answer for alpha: 1.3 A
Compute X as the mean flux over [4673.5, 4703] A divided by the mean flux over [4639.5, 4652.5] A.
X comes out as 1.14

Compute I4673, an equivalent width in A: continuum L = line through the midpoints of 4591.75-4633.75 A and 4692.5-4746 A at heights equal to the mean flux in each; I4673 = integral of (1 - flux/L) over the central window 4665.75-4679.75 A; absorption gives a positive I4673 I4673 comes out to 0.9 A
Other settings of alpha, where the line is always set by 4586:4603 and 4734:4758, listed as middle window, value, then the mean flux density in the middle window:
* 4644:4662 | 2.0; 11.6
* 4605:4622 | 1.5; 11.5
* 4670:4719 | 2.8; 12.6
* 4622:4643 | 2.0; 11.5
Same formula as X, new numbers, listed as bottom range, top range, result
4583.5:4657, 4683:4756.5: 1.10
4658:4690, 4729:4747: 1.19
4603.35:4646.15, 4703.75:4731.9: 1.09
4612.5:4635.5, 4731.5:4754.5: 1.22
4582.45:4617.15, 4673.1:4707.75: 1.03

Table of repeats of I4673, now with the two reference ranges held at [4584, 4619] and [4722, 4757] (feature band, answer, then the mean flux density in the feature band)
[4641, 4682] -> 3.9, 11.5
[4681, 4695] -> 0.9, 12.2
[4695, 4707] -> 0.7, 12.4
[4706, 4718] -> 0.0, 13.3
